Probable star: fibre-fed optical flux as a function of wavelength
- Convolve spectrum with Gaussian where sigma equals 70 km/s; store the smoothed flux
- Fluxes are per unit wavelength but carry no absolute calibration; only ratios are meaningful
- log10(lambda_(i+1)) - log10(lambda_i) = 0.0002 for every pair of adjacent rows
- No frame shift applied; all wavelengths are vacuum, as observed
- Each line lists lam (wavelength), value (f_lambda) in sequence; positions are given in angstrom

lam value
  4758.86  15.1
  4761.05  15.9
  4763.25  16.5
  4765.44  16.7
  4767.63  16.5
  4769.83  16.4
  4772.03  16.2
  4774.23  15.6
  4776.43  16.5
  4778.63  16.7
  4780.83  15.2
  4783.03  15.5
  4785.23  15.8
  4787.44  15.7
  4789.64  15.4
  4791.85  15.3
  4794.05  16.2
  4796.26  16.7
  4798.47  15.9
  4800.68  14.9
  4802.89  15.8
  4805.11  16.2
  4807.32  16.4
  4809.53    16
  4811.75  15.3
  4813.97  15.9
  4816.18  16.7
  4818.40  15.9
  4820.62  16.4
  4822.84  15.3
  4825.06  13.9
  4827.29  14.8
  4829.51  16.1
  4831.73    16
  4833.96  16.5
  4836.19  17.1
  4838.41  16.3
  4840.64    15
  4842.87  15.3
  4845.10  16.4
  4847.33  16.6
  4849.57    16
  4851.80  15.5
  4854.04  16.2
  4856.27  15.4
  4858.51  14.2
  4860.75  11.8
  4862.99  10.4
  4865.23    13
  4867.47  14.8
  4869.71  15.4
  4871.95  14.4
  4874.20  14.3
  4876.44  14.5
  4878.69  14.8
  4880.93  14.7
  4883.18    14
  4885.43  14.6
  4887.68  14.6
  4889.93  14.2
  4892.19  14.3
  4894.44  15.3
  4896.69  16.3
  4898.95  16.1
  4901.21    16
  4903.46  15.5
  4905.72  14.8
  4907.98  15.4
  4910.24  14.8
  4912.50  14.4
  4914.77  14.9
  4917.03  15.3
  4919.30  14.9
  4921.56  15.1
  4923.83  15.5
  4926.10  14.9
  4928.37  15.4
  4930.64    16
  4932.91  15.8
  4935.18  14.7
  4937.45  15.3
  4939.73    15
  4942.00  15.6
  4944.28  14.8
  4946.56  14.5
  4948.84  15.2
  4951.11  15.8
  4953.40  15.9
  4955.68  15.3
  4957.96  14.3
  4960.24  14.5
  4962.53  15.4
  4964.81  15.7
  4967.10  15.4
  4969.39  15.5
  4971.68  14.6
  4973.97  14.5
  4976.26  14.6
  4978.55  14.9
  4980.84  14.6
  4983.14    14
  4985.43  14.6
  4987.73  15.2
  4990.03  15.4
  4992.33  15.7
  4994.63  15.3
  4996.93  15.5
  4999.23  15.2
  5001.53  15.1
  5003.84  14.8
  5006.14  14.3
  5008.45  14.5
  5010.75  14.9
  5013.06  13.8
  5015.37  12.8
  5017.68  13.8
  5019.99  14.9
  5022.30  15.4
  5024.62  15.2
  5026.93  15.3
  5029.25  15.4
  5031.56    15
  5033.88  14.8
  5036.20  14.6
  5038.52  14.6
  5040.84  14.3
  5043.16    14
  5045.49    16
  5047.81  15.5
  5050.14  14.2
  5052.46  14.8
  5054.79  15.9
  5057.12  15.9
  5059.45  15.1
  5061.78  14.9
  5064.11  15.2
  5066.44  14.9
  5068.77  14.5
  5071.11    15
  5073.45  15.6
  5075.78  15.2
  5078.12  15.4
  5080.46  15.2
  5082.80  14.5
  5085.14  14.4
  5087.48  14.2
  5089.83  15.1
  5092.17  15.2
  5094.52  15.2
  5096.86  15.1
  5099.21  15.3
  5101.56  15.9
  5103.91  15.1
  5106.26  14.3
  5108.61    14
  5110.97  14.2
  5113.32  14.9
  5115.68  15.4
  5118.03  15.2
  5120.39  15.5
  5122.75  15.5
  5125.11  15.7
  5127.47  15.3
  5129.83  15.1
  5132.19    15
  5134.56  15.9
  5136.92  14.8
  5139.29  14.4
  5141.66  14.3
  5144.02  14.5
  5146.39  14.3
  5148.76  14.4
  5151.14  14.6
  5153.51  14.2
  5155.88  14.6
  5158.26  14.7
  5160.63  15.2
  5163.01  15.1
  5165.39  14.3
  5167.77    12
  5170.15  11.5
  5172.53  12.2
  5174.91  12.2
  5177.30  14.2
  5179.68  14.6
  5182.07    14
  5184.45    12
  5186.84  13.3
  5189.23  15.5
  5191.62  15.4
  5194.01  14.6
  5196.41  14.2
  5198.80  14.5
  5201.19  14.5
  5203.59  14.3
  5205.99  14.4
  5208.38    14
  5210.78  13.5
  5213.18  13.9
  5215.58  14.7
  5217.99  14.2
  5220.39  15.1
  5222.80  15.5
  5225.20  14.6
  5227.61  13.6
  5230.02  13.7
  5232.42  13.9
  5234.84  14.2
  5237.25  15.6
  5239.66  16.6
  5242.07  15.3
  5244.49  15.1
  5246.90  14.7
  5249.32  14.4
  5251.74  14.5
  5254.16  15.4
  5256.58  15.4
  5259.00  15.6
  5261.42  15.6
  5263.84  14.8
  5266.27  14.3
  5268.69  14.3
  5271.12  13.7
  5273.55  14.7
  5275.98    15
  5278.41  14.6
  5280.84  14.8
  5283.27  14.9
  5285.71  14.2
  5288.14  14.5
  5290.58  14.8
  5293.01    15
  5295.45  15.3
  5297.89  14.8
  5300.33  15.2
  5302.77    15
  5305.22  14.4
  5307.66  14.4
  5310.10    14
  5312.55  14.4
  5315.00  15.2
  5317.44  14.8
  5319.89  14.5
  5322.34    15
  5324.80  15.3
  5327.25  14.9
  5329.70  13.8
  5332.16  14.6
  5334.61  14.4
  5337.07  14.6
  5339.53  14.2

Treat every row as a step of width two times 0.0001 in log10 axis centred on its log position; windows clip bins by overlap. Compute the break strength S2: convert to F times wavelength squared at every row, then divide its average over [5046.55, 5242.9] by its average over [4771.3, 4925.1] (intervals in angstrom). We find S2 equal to 1.08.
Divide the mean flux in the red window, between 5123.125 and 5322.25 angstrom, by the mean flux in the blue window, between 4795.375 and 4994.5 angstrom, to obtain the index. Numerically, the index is 1.0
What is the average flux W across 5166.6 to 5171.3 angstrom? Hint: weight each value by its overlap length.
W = 11.8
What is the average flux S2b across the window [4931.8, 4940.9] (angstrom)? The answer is 15.2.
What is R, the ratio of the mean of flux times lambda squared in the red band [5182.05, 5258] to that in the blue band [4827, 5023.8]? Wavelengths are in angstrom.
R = 1.1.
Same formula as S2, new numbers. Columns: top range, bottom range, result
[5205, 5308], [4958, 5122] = 1.07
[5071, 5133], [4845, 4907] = 1.12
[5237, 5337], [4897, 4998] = 1.12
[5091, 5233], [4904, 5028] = 1.04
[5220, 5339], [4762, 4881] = 1.14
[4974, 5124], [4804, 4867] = 1.06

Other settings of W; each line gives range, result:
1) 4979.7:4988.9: 14.6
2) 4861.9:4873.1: 13.6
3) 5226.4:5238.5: 14.2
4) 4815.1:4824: 16.1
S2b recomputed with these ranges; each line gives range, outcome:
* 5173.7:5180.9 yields 13.7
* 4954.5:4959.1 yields 14.8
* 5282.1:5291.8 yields 14.6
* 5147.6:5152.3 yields 14.5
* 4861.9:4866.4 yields 11.7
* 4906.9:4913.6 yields 14.9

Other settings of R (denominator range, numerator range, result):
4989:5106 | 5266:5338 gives 1.08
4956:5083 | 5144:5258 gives 1.03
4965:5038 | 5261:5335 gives 1.11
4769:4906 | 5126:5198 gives 1.05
